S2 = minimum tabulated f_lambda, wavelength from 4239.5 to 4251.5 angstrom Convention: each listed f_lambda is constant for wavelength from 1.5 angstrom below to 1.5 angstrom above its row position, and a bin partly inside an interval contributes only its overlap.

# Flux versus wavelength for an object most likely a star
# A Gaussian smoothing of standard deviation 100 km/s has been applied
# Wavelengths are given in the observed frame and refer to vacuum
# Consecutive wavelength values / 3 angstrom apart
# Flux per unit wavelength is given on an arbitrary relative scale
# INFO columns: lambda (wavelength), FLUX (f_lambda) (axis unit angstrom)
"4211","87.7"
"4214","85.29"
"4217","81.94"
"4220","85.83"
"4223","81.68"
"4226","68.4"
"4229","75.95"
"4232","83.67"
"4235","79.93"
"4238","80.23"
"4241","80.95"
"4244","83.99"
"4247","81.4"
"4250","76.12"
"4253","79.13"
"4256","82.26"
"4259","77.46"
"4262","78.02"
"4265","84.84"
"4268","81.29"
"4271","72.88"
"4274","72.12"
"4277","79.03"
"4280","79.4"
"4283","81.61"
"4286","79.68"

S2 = 76.12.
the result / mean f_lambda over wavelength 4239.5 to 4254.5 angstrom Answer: 80.3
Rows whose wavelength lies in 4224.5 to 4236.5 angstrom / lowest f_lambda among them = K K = 68.4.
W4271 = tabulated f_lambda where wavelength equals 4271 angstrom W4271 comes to 72.88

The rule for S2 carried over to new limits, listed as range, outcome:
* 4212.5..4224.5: 81.68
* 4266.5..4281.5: 72.12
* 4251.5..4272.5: 72.88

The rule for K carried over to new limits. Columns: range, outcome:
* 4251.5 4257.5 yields 79.13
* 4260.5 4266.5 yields 78.02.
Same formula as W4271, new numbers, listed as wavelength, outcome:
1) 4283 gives 81.61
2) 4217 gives 81.94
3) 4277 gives 79.03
